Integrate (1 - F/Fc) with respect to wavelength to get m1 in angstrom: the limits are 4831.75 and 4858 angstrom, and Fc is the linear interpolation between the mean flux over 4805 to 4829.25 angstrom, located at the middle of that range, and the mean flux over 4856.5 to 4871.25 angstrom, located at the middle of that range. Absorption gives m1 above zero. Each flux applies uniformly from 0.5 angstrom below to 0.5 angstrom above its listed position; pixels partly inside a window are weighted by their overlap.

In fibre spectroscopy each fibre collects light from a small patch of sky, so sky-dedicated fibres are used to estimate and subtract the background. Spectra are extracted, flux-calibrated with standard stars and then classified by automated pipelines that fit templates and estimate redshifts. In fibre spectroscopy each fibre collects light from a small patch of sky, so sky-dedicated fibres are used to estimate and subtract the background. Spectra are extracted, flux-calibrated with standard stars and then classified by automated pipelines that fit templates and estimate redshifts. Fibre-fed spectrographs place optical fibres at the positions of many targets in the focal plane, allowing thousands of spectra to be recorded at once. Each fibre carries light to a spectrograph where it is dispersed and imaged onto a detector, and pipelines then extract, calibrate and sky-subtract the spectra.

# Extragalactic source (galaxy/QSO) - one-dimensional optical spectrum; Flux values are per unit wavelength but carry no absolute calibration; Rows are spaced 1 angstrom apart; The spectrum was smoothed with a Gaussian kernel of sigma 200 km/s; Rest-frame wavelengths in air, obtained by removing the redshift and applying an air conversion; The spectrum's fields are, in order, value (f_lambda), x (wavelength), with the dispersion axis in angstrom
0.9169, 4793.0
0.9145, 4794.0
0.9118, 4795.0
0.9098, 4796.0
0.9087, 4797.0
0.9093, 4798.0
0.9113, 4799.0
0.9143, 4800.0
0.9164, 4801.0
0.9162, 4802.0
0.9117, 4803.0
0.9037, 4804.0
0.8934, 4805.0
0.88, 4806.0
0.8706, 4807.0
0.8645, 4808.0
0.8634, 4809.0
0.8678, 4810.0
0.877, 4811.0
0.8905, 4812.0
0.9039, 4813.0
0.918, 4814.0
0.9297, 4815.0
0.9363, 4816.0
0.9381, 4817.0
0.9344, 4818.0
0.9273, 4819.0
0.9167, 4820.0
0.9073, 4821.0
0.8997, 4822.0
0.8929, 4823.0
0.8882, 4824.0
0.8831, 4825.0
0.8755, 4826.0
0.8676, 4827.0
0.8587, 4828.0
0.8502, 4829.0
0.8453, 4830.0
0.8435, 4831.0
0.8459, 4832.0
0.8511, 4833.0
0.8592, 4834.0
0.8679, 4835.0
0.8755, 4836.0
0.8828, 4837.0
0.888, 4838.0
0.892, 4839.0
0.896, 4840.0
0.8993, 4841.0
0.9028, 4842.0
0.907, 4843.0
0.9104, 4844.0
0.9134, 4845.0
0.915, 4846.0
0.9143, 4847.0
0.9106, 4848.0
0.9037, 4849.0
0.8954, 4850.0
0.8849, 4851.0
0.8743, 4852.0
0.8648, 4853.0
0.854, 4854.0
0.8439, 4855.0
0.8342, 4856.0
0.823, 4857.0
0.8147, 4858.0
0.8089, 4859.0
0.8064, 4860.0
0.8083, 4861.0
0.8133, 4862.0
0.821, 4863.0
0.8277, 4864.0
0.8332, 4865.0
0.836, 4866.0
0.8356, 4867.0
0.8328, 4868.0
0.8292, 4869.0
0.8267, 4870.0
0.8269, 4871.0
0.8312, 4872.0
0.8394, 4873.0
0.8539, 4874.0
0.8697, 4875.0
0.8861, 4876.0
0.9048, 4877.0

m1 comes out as -0.88 angstrom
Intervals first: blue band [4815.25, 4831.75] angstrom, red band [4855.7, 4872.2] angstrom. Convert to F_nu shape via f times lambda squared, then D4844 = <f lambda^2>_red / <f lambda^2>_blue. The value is 0.94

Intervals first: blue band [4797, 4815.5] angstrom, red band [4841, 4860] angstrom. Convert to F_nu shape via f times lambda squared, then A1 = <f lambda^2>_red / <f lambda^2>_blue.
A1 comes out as 1.0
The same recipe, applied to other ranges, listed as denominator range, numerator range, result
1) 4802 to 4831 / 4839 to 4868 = 0.98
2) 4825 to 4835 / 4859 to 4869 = 0.97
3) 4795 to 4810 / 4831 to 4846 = 1.00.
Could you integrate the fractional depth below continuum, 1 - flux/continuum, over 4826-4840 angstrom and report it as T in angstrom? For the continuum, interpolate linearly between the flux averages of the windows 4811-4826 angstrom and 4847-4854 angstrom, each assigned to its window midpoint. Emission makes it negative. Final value 0.54 angstrom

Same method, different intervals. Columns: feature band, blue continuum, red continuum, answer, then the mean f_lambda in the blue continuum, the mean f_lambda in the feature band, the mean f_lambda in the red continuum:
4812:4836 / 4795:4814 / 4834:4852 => 0.2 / 0.896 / 0.888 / 0.896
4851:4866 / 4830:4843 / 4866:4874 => 0.3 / 0.875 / 0.833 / 0.833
